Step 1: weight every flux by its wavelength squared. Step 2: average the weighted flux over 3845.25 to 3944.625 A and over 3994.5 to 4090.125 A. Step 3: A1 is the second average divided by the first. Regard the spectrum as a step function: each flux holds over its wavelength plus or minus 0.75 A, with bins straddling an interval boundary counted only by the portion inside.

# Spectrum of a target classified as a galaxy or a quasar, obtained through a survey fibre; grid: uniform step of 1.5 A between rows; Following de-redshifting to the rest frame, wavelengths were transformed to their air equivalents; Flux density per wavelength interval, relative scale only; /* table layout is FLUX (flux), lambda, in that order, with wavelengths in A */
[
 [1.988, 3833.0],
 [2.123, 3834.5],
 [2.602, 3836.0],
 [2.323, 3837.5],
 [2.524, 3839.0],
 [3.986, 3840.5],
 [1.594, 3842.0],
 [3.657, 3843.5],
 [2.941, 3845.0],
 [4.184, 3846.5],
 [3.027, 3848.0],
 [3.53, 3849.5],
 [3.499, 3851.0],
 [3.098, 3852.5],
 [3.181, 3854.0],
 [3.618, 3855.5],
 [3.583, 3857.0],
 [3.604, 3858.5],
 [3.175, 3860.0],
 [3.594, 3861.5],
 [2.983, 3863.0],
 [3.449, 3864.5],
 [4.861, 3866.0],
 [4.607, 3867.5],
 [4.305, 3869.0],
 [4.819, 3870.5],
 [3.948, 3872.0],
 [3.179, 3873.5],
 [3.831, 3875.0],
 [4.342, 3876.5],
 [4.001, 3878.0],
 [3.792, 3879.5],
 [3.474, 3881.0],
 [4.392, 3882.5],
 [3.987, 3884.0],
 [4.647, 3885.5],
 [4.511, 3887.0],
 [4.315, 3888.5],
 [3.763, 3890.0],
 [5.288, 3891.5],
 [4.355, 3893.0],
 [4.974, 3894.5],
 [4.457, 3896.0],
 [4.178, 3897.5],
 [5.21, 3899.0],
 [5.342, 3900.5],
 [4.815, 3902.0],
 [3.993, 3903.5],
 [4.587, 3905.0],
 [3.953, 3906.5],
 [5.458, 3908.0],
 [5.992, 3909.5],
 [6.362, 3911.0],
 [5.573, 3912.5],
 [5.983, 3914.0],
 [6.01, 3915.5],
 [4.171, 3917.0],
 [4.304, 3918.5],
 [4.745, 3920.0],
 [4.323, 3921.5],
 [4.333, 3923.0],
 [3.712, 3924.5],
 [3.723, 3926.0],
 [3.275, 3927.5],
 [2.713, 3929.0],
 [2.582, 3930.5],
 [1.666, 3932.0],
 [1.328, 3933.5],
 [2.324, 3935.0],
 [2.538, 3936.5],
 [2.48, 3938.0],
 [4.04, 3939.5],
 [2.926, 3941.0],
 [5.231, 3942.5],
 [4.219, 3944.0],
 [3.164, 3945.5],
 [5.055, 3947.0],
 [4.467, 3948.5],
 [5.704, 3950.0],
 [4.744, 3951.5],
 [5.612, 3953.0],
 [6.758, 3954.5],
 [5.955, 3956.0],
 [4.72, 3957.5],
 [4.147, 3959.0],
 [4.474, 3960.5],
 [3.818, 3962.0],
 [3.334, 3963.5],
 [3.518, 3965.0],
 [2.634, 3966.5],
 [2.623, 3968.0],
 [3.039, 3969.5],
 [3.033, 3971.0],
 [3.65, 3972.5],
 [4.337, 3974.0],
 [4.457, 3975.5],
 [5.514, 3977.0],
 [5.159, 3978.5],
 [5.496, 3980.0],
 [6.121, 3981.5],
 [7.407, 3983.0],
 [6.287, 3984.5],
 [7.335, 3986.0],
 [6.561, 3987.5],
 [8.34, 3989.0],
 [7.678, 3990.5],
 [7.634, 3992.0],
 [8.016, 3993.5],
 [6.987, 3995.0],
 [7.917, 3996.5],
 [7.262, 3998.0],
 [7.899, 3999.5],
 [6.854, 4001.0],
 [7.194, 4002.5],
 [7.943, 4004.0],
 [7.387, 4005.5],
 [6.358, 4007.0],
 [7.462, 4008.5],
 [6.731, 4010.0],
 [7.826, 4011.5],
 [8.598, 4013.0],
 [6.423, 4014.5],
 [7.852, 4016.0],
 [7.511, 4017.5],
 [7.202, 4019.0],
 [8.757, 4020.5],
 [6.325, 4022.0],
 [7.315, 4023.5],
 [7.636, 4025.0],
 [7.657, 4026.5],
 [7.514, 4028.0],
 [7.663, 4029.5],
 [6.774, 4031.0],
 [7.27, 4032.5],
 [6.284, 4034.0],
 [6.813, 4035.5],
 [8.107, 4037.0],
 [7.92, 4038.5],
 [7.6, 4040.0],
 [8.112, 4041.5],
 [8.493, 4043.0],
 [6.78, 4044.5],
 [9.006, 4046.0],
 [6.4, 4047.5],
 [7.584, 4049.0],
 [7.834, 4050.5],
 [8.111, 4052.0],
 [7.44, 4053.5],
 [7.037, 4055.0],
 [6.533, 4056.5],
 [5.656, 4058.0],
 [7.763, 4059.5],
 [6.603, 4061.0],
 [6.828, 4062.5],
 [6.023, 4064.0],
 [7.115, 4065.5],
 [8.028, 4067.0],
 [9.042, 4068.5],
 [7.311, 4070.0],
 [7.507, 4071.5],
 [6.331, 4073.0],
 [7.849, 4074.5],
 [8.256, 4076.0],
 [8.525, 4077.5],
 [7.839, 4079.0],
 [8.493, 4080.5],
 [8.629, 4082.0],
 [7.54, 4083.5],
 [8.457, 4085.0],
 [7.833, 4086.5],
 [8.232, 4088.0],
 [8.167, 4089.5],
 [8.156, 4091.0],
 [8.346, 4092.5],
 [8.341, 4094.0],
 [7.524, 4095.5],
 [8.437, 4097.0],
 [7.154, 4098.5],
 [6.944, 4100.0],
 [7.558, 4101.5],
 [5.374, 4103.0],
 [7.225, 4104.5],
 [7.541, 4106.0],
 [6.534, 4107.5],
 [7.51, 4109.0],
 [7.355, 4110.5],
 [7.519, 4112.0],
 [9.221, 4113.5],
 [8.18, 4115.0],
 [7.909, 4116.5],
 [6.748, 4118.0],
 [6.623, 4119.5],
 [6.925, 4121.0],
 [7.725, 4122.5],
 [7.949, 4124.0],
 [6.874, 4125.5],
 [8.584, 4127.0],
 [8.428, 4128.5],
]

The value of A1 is 2.01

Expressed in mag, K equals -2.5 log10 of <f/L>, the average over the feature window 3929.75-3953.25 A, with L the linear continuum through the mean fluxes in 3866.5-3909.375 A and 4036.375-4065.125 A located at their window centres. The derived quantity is 0.45 mag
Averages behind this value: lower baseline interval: 4.4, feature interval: 3.59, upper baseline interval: 7.35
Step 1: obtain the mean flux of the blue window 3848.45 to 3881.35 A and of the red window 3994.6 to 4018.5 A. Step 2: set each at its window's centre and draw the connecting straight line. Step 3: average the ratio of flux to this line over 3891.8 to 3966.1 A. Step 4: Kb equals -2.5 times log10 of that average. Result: 0.225 mag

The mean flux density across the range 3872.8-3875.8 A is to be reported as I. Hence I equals 3.52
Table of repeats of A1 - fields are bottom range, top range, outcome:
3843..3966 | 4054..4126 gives 2.00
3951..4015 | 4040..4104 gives 1.33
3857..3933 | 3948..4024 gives 1.50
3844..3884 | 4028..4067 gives 2.14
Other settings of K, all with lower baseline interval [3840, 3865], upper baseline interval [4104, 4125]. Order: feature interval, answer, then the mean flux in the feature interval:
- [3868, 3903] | -0.13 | 4.34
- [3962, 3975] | 0.48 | 3.33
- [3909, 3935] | 0.08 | 4.09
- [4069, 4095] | -0.15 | 7.99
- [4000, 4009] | -0.25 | 7.21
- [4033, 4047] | -0.21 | 7.65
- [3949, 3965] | 0.03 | 4.85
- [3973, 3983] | 0.00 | 5.31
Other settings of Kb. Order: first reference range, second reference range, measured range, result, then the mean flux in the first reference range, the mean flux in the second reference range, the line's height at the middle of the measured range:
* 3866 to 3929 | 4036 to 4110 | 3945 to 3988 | 0.19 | 4.5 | 7.58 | 5.71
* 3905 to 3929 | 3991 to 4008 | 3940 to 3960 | 0.21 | 4.72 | 7.41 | 5.8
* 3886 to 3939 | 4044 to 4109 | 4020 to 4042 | -0.13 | 4.21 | 7.53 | 6.61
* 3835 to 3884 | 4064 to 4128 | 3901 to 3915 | -0.18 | 3.55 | 7.68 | 4.4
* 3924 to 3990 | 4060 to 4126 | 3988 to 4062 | -0.25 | 4.34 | 7.6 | 5.97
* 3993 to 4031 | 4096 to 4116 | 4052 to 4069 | 0.05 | 7.43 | 7.43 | 7.43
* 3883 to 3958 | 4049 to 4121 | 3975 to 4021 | -0.21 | 4.37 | 7.55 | 5.87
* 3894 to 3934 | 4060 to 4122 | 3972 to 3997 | -0.13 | 4.38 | 7.6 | 5.66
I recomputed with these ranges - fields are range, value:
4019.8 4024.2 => 7.45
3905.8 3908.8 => 4.74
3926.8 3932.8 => 2.54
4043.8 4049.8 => 7.45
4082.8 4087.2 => 7.95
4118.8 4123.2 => 7.09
